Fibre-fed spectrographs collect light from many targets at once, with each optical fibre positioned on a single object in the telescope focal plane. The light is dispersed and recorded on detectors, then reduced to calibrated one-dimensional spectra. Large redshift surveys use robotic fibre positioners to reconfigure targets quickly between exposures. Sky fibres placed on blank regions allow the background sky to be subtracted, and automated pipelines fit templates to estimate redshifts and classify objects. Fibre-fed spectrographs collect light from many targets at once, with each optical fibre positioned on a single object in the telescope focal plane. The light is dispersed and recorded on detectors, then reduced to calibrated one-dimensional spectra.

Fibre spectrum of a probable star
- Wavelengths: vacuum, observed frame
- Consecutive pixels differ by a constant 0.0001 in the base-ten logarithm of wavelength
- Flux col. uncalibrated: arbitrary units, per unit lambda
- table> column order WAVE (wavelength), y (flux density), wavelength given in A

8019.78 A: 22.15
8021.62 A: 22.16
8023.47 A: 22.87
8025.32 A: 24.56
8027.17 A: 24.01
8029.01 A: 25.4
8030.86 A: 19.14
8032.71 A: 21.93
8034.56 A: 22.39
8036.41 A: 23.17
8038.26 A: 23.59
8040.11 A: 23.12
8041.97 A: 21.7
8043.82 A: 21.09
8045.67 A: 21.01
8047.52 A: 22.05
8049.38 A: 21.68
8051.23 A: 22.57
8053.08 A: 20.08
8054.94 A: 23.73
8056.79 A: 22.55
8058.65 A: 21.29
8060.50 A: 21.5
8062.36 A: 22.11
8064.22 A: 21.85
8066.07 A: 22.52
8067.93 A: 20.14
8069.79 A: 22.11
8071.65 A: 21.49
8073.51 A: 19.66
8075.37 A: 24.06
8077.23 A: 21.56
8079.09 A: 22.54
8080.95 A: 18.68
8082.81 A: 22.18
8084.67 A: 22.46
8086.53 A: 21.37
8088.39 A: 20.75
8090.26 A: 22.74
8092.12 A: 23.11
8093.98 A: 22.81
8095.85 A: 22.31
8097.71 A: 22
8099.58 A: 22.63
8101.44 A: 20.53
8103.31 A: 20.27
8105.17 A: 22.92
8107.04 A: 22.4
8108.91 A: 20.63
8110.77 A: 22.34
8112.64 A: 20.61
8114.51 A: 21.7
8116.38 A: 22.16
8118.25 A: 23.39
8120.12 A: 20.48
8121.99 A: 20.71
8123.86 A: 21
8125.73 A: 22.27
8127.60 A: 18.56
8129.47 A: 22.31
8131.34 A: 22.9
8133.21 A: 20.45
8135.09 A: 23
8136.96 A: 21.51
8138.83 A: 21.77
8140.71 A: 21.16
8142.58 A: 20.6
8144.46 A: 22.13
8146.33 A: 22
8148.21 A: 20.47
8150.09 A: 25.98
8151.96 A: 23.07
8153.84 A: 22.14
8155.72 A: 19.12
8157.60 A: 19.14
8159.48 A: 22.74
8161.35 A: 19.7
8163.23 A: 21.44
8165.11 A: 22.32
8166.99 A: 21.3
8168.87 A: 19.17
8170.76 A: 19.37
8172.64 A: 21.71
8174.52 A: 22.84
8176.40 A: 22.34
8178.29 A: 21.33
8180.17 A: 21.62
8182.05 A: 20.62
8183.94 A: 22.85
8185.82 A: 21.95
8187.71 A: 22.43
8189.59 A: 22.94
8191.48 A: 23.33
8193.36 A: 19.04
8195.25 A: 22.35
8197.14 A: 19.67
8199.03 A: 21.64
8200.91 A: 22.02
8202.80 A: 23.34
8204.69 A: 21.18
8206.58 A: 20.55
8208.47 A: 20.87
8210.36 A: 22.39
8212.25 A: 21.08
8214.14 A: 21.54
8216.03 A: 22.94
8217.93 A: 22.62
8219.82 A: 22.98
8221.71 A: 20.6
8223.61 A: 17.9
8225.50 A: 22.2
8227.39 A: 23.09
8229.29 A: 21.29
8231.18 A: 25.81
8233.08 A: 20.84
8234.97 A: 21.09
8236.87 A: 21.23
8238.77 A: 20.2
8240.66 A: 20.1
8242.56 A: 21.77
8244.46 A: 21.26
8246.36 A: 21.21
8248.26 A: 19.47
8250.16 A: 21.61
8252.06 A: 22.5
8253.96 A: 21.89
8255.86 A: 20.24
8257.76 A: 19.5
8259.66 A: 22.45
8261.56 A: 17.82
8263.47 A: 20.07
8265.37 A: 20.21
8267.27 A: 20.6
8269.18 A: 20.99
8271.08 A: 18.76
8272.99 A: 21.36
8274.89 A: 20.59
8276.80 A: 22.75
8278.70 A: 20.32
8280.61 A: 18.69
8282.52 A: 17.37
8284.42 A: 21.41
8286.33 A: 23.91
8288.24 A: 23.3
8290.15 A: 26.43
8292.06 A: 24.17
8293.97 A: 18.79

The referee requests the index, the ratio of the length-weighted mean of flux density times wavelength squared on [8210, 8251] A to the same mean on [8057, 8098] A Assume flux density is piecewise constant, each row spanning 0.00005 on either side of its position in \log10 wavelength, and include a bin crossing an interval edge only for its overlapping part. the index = 1.0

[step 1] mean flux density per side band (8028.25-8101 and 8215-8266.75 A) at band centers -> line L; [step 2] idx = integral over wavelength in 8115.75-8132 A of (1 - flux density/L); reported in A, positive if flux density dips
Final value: 0.2 A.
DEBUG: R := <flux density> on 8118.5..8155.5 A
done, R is 21.7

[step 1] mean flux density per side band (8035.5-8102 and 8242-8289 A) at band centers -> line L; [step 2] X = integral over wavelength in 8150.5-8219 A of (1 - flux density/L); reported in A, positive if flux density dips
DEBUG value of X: -1.0 A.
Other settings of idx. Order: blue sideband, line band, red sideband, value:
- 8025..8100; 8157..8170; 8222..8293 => 0.5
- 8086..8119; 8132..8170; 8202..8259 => 0.5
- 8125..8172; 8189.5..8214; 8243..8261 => -0.3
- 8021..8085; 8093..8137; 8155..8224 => 0.2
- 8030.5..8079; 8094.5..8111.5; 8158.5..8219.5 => 0.0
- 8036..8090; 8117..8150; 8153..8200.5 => -0.1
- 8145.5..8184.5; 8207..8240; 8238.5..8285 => -1.2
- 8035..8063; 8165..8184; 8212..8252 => 0.3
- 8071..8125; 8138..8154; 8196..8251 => -0.4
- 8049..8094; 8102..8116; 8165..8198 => 0.1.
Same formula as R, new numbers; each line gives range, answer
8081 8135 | 21.7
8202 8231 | 21.7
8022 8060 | 22.4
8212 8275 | 21.1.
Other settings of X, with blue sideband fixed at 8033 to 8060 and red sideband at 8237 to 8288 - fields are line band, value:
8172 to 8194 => -0.76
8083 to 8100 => -0.31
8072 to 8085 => 0.22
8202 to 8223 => -0.72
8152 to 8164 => 0.29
